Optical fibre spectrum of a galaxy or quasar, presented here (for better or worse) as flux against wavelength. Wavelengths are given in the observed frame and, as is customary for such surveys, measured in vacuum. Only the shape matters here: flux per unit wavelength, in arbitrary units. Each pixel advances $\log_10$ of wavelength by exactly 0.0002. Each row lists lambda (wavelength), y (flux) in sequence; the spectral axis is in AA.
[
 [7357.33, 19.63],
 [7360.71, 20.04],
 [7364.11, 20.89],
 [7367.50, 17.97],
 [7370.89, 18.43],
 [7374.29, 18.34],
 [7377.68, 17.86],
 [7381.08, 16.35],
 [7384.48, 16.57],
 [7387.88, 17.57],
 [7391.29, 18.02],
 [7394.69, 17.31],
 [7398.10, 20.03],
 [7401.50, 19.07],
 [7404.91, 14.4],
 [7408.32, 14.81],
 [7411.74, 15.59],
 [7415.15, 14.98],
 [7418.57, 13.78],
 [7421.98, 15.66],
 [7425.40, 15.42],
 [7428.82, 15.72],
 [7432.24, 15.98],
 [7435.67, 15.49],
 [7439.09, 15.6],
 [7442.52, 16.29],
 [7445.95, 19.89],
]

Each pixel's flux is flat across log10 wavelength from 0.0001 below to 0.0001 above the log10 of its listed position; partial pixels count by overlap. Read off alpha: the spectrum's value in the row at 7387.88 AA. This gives 17.57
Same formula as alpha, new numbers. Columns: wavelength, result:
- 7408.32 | 14.81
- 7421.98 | 15.66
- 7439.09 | 15.6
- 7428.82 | 15.72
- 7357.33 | 19.63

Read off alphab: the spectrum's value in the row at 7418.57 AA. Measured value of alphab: 13.78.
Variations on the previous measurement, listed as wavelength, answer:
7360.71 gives 20.04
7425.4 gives 15.42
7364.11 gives 20.89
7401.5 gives 19.07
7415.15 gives 14.98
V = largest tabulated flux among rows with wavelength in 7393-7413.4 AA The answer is 20.03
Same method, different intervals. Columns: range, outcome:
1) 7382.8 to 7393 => 18.02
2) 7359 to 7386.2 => 20.89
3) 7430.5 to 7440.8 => 15.98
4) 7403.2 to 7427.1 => 15.66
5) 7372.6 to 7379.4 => 18.34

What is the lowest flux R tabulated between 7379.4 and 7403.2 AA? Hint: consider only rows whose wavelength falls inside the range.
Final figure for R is 16.35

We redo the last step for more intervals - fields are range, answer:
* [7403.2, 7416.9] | 14.4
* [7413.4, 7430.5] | 13.78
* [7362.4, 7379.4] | 17.86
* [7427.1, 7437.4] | 15.49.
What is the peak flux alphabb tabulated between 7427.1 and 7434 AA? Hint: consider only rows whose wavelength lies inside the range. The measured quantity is 15.98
